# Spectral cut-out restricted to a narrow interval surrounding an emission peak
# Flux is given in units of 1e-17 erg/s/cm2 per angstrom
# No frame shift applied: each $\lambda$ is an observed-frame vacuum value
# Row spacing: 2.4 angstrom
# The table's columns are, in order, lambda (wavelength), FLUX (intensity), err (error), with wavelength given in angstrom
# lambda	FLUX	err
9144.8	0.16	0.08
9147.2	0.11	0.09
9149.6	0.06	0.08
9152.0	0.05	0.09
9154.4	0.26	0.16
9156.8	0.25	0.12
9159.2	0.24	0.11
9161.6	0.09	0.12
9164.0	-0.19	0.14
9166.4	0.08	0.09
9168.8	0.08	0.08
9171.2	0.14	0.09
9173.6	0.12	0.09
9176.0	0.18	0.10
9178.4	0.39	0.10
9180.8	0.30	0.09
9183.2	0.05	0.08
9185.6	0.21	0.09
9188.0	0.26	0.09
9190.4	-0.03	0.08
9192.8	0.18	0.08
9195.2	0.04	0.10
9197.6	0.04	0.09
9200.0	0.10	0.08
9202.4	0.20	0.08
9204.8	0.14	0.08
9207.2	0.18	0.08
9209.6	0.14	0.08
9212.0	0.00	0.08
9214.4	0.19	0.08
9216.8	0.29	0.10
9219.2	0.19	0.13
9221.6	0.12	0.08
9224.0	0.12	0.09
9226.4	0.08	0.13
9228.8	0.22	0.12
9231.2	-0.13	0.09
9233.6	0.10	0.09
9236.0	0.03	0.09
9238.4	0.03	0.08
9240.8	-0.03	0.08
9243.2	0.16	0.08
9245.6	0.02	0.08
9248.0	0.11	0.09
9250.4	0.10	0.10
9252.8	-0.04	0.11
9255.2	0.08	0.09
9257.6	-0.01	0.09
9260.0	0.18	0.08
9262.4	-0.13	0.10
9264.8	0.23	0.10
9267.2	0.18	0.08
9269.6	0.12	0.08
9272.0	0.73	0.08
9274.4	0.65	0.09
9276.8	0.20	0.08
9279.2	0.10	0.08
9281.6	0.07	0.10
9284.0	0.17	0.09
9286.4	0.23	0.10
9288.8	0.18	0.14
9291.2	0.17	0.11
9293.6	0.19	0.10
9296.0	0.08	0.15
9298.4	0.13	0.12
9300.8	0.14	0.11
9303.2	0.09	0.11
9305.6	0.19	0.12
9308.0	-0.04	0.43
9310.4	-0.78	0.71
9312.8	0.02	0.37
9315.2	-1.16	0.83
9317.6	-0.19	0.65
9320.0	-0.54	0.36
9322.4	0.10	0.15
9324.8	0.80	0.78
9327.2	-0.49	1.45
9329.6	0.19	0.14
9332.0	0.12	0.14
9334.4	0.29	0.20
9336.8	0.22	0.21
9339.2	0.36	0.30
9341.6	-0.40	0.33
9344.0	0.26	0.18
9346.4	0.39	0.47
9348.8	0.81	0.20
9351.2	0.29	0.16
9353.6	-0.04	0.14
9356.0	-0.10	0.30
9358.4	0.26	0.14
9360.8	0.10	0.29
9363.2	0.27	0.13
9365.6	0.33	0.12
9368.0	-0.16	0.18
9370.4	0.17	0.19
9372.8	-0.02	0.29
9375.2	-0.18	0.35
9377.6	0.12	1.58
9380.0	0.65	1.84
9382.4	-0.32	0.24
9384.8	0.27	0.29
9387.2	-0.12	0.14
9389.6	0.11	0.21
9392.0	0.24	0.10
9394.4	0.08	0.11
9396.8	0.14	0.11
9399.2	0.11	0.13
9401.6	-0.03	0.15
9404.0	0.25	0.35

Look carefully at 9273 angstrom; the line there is H-beta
